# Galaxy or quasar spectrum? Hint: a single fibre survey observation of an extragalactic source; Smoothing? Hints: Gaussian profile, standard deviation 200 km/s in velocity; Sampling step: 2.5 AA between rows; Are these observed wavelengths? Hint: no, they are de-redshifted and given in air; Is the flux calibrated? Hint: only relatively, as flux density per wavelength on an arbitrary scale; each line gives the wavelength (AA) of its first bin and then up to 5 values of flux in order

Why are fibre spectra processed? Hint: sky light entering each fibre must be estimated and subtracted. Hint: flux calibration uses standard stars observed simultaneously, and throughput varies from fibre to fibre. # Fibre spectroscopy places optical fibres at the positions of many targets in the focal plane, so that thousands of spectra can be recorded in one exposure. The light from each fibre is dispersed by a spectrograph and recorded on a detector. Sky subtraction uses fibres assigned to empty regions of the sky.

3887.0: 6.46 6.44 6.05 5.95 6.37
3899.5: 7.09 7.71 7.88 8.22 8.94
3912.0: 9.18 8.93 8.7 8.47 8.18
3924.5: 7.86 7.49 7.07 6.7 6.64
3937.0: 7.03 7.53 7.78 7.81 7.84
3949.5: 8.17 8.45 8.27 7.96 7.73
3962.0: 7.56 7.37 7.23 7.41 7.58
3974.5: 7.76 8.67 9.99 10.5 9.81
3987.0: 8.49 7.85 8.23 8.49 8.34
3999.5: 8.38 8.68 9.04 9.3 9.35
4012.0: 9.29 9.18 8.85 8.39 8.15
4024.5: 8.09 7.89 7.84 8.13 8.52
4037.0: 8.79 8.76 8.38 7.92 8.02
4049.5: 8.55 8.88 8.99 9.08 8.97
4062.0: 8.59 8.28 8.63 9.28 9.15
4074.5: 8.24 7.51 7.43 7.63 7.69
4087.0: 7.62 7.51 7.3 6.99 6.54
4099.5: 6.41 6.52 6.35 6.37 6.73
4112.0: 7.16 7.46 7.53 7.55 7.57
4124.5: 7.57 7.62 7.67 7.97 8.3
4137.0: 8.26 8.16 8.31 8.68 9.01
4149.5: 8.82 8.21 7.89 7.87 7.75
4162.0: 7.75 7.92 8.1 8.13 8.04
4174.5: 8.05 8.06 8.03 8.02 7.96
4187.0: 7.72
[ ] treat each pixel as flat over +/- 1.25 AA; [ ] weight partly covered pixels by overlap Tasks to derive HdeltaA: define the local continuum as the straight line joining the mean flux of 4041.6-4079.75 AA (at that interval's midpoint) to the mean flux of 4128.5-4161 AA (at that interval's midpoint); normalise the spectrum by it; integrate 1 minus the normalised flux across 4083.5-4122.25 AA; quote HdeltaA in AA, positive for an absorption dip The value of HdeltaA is 6.1 AA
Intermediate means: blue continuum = 8.52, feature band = 7.06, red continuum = 8.22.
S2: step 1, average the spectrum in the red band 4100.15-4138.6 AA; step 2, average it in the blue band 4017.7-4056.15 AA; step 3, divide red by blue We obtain 0.88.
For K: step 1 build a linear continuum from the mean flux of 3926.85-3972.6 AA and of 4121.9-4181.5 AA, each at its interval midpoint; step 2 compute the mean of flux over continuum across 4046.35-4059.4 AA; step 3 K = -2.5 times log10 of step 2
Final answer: -0.12 mag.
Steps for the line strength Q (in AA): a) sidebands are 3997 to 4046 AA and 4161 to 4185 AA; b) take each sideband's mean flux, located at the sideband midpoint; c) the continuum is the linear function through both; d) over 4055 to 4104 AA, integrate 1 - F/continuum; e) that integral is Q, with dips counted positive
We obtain 2.95 AA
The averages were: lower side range 8.57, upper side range 8.01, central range 7.86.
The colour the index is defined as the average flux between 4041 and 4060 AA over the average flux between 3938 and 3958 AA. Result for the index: 1.08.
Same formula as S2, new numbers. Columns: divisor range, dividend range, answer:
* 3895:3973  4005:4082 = 1.10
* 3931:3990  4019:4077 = 1.06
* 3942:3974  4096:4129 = 0.91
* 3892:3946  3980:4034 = 1.14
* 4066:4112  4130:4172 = 1.10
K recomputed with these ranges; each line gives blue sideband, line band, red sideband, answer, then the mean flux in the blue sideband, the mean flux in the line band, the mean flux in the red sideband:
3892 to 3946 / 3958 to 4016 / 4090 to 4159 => -0.12 mag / 7.65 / 8.53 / 7.59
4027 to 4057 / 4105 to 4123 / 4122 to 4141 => 0.12 mag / 8.44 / 7.16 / 7.92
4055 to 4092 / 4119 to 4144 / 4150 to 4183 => 0.02 mag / 8.24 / 7.93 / 8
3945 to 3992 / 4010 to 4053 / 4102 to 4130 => -0.09 mag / 8.25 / 8.46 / 7.19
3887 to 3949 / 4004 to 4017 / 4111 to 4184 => -0.19 mag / 7.56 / 9.21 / 7.98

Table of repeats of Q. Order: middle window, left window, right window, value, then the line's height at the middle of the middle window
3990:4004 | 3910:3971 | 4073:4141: -1.4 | 7.68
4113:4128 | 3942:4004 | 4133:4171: 1.2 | 8.22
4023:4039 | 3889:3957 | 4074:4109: -2.0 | 7.32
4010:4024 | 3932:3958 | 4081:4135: -2.4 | 7.5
